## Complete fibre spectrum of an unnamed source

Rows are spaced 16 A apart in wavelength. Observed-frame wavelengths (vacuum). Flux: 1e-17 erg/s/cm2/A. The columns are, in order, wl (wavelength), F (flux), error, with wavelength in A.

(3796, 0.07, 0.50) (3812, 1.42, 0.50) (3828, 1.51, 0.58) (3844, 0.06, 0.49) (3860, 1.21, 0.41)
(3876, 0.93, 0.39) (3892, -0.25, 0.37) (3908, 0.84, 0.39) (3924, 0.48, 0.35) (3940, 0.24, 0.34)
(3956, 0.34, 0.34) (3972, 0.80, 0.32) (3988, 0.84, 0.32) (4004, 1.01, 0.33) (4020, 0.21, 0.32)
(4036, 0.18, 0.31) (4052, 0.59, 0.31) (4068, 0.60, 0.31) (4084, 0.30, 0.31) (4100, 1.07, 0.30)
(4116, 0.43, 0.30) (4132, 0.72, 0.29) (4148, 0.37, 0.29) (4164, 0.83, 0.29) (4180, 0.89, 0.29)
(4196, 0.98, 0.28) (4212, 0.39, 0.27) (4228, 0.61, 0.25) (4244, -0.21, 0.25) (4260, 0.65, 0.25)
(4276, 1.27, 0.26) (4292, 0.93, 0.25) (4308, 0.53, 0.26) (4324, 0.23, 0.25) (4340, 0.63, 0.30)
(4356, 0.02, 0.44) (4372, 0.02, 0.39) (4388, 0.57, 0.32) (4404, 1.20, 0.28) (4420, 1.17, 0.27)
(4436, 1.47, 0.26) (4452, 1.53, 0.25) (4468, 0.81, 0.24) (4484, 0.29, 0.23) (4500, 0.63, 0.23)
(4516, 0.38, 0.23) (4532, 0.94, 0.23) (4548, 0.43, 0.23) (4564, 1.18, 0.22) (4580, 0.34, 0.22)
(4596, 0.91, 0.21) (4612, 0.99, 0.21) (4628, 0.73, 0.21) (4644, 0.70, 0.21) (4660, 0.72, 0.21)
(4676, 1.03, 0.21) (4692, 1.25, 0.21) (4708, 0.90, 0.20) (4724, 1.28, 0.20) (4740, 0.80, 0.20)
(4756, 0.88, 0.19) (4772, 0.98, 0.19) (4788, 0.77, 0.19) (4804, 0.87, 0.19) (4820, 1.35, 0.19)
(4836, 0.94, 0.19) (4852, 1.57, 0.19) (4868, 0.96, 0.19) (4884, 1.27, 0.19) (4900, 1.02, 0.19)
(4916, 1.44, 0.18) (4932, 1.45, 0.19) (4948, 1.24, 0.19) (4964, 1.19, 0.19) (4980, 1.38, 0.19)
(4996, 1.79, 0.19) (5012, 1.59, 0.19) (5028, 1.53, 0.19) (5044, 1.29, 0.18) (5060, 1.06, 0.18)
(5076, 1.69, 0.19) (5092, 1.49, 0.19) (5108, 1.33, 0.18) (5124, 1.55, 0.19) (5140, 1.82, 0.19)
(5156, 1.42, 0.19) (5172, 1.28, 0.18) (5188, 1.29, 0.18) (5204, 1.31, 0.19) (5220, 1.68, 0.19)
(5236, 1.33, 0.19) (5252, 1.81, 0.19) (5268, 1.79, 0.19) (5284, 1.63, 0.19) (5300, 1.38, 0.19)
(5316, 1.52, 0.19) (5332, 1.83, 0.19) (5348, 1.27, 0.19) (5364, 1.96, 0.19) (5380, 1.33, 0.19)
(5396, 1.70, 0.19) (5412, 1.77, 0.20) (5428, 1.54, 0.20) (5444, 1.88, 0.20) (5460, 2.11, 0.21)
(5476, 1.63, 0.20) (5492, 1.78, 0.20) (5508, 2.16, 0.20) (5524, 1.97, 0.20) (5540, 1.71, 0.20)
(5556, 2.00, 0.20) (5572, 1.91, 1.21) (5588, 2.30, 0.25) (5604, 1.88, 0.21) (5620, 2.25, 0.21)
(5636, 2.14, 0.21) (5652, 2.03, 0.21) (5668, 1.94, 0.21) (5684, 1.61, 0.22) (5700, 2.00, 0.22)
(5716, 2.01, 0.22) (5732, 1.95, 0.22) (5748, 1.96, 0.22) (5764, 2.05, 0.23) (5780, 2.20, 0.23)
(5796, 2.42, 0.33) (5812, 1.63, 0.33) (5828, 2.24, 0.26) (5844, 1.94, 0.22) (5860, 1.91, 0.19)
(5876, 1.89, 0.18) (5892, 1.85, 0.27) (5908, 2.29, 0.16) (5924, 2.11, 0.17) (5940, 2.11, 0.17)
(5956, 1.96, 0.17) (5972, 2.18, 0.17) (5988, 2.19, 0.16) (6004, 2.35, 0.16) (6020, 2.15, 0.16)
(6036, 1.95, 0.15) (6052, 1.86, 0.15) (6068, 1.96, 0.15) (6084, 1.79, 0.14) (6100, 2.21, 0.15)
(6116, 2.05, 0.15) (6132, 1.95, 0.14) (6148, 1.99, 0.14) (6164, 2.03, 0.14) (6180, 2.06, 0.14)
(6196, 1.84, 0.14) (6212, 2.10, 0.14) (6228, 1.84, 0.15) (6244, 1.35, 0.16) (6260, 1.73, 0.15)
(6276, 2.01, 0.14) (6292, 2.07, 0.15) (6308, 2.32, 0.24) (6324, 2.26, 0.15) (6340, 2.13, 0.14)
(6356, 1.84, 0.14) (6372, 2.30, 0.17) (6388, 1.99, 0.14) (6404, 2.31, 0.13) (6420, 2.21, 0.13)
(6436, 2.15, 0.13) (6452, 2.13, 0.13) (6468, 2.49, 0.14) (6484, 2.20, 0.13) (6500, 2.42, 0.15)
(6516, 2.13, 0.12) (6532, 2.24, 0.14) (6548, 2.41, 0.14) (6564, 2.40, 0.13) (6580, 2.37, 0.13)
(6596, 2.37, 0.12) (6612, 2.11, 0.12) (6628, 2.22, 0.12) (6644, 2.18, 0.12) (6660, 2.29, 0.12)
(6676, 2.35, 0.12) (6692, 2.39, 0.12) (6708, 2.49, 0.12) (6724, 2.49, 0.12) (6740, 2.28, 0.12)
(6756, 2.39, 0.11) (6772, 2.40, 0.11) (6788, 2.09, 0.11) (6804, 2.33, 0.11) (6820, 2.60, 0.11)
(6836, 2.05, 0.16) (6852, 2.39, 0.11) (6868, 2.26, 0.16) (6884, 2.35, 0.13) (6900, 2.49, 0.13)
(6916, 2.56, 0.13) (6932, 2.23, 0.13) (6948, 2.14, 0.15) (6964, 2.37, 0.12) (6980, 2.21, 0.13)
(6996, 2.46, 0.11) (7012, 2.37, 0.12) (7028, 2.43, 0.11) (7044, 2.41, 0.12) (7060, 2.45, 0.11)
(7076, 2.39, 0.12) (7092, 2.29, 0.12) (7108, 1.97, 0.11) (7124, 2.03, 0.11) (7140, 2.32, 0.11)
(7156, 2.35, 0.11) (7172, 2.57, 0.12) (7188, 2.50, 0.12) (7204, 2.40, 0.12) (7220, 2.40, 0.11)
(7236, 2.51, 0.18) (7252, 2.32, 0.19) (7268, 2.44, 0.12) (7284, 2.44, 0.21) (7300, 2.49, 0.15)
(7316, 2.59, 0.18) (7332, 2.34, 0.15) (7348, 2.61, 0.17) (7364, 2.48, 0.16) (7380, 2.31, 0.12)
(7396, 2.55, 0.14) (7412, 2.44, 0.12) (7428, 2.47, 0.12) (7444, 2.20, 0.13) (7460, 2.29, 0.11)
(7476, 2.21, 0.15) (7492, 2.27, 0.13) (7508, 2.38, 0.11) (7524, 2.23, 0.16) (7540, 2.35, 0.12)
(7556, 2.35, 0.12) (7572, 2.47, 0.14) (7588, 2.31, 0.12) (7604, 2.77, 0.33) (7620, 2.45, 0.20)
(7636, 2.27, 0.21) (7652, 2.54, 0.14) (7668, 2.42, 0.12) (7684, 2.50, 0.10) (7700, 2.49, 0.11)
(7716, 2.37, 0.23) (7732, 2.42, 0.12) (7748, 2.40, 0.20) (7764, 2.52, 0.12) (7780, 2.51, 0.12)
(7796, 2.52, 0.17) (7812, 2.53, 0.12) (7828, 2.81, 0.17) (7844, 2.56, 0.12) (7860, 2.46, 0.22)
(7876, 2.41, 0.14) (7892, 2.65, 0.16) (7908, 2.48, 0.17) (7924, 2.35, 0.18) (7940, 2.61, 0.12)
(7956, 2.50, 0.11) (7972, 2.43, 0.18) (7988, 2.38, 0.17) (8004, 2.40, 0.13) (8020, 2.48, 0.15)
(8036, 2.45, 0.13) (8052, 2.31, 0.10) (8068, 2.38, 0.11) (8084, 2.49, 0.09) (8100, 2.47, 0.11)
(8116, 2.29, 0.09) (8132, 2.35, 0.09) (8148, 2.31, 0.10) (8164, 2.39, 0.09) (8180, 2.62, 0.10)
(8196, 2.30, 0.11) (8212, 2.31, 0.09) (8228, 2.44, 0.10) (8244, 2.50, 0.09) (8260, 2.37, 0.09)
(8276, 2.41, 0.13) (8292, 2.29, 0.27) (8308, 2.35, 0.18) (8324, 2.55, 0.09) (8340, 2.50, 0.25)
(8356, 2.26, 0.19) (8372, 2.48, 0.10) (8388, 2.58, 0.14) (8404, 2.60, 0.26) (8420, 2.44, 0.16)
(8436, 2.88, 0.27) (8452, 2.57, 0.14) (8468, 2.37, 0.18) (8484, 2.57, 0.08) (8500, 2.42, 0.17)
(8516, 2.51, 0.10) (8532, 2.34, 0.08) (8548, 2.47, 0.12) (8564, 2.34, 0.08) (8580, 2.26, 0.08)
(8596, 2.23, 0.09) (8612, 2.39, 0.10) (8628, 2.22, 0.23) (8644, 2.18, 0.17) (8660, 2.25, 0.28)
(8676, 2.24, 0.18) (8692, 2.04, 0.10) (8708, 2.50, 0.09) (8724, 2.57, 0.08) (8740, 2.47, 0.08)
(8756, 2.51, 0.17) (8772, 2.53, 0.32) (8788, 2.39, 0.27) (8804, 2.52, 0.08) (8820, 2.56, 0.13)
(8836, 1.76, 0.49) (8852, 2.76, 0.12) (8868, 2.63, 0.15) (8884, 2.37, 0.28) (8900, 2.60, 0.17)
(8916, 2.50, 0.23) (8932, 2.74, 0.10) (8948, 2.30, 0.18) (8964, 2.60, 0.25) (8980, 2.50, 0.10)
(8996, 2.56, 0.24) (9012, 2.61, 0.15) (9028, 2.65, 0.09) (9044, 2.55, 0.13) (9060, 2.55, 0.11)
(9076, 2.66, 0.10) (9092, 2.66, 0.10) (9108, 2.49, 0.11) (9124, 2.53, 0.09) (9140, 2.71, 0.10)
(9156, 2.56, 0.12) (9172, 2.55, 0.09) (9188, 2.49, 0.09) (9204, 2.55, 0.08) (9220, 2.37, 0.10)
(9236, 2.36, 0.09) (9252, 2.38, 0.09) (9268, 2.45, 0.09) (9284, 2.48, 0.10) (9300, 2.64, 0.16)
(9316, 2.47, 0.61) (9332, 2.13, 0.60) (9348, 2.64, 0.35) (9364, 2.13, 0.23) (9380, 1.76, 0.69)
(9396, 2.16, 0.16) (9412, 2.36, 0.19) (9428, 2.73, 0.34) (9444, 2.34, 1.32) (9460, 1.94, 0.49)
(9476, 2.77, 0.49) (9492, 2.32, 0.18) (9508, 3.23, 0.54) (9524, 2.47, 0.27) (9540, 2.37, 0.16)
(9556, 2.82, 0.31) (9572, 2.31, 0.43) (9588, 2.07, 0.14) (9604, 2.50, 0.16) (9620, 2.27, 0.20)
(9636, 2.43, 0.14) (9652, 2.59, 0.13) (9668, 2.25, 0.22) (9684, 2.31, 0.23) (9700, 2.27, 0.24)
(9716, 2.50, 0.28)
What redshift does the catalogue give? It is 0.207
